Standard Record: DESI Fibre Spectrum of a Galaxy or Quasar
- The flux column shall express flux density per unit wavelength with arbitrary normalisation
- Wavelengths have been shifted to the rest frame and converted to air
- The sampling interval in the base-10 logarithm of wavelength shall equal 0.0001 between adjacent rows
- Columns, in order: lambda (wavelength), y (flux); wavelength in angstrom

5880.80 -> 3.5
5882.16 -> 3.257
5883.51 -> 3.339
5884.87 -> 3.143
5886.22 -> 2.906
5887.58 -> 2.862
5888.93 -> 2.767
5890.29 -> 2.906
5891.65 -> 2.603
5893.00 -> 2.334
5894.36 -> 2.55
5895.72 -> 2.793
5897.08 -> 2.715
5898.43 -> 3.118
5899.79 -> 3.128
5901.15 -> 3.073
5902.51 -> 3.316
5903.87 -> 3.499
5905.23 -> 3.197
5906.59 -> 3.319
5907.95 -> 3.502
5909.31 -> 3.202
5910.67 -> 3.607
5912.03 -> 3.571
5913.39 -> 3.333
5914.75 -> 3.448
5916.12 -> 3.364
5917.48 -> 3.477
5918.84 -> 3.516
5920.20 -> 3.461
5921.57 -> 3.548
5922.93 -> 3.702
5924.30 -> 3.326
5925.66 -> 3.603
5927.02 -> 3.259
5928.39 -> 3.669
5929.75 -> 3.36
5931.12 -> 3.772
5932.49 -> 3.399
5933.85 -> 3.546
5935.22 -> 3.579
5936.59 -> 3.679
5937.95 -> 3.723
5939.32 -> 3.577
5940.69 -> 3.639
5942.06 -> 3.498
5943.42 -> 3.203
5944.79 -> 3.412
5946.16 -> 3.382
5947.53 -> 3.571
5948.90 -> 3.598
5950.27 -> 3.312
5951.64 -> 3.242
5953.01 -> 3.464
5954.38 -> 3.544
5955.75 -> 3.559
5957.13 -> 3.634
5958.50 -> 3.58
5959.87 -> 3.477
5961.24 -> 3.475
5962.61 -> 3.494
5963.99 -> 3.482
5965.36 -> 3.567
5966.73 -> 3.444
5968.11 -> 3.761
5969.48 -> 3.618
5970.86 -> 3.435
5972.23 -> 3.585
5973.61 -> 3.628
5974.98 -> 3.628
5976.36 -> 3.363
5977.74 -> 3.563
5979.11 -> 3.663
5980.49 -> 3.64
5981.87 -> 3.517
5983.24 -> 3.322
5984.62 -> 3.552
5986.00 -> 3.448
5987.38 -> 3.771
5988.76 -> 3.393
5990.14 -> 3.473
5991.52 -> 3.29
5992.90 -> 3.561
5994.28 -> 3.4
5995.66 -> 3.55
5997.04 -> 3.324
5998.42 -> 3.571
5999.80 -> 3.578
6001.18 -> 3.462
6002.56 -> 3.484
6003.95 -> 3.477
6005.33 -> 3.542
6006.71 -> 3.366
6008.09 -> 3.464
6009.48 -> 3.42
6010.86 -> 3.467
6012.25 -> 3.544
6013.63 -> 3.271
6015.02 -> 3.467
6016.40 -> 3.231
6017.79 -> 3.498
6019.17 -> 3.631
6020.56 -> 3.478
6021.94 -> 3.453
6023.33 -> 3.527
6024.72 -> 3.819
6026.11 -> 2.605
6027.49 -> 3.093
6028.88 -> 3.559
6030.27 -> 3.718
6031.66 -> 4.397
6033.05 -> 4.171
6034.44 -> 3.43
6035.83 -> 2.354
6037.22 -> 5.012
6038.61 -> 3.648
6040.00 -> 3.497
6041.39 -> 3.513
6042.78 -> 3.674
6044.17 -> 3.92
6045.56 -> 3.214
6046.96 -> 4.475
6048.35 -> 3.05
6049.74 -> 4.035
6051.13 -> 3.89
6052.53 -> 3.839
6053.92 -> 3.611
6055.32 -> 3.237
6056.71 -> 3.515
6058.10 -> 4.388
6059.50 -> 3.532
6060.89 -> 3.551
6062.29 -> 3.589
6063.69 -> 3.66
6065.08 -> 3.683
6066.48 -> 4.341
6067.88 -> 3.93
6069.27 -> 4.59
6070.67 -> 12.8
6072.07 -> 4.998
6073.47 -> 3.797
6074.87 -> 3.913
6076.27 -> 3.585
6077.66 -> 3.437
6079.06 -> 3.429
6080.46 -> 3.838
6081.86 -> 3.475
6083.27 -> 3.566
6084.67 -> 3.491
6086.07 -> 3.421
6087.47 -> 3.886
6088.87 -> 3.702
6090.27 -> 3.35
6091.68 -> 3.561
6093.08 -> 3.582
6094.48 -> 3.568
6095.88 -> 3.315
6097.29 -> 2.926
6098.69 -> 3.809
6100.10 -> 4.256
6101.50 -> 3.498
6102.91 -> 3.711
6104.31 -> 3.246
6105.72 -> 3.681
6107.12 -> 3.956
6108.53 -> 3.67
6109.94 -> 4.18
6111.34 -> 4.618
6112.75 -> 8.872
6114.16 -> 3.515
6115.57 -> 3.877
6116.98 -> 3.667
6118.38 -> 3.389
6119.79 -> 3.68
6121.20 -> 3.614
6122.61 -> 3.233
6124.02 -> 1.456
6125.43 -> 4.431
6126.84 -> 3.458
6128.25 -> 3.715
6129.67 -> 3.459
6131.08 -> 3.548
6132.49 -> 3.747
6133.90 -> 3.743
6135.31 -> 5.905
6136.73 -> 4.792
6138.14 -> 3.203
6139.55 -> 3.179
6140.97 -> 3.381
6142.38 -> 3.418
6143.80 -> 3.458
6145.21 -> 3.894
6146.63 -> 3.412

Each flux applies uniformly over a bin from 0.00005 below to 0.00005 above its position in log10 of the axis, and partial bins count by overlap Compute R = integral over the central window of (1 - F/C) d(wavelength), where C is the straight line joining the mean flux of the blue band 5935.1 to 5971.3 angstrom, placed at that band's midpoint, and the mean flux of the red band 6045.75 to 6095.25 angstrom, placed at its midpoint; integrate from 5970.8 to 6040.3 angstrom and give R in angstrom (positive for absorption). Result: 4.0 angstrom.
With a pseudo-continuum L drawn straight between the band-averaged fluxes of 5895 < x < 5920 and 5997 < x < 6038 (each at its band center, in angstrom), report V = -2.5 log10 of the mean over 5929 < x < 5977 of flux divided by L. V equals -0.04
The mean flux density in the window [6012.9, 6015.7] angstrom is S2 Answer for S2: 3.37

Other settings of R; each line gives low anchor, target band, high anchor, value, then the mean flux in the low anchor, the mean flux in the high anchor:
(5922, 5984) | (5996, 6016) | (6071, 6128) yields 1.0 angstrom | 3.52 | 3.82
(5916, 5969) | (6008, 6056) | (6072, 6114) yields 1.8 angstrom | 3.51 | 3.86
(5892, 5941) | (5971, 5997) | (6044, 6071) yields 1.5 angstrom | 3.35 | 4.13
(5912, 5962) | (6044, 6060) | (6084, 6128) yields -0.2 angstrom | 3.5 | 3.76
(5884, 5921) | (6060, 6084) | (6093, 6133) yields -4.6 angstrom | 3.14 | 3.79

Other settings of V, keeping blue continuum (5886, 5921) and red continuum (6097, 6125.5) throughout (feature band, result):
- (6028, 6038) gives -0.06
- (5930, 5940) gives -0.11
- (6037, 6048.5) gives -0.04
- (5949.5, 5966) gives -0.05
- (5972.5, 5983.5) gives -0.05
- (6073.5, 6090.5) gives 0.05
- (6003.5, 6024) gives 0.02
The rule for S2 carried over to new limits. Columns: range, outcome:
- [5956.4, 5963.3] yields 3.53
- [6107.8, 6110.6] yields 3.91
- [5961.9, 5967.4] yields 3.5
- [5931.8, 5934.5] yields 3.47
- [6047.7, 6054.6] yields 3.69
